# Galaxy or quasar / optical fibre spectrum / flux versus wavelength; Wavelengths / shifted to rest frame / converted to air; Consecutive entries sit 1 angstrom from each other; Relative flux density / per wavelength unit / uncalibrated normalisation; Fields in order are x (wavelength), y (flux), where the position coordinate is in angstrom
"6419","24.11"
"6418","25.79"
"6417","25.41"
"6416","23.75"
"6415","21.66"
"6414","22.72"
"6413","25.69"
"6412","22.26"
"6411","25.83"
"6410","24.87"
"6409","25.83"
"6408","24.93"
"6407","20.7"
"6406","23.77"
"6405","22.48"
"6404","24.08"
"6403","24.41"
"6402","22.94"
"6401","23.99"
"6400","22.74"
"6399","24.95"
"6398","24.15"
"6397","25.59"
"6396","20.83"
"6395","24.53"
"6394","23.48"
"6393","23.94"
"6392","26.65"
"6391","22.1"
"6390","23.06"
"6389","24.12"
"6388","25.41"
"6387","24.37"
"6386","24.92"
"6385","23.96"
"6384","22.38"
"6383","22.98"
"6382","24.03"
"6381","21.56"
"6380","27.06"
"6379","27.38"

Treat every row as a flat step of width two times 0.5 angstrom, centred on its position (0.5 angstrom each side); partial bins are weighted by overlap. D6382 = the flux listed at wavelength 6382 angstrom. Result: 24.03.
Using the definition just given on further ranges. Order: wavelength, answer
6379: 27.38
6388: 25.41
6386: 24.92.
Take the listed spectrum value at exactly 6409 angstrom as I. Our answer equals 25.83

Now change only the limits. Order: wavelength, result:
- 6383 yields 22.98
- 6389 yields 24.12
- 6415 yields 21.66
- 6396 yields 20.83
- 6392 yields 26.65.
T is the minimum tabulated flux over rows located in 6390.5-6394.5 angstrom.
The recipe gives 22.1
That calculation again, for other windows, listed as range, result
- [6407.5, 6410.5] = 24.87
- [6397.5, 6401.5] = 22.74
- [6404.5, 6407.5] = 20.7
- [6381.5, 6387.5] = 22.38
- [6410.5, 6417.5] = 21.66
